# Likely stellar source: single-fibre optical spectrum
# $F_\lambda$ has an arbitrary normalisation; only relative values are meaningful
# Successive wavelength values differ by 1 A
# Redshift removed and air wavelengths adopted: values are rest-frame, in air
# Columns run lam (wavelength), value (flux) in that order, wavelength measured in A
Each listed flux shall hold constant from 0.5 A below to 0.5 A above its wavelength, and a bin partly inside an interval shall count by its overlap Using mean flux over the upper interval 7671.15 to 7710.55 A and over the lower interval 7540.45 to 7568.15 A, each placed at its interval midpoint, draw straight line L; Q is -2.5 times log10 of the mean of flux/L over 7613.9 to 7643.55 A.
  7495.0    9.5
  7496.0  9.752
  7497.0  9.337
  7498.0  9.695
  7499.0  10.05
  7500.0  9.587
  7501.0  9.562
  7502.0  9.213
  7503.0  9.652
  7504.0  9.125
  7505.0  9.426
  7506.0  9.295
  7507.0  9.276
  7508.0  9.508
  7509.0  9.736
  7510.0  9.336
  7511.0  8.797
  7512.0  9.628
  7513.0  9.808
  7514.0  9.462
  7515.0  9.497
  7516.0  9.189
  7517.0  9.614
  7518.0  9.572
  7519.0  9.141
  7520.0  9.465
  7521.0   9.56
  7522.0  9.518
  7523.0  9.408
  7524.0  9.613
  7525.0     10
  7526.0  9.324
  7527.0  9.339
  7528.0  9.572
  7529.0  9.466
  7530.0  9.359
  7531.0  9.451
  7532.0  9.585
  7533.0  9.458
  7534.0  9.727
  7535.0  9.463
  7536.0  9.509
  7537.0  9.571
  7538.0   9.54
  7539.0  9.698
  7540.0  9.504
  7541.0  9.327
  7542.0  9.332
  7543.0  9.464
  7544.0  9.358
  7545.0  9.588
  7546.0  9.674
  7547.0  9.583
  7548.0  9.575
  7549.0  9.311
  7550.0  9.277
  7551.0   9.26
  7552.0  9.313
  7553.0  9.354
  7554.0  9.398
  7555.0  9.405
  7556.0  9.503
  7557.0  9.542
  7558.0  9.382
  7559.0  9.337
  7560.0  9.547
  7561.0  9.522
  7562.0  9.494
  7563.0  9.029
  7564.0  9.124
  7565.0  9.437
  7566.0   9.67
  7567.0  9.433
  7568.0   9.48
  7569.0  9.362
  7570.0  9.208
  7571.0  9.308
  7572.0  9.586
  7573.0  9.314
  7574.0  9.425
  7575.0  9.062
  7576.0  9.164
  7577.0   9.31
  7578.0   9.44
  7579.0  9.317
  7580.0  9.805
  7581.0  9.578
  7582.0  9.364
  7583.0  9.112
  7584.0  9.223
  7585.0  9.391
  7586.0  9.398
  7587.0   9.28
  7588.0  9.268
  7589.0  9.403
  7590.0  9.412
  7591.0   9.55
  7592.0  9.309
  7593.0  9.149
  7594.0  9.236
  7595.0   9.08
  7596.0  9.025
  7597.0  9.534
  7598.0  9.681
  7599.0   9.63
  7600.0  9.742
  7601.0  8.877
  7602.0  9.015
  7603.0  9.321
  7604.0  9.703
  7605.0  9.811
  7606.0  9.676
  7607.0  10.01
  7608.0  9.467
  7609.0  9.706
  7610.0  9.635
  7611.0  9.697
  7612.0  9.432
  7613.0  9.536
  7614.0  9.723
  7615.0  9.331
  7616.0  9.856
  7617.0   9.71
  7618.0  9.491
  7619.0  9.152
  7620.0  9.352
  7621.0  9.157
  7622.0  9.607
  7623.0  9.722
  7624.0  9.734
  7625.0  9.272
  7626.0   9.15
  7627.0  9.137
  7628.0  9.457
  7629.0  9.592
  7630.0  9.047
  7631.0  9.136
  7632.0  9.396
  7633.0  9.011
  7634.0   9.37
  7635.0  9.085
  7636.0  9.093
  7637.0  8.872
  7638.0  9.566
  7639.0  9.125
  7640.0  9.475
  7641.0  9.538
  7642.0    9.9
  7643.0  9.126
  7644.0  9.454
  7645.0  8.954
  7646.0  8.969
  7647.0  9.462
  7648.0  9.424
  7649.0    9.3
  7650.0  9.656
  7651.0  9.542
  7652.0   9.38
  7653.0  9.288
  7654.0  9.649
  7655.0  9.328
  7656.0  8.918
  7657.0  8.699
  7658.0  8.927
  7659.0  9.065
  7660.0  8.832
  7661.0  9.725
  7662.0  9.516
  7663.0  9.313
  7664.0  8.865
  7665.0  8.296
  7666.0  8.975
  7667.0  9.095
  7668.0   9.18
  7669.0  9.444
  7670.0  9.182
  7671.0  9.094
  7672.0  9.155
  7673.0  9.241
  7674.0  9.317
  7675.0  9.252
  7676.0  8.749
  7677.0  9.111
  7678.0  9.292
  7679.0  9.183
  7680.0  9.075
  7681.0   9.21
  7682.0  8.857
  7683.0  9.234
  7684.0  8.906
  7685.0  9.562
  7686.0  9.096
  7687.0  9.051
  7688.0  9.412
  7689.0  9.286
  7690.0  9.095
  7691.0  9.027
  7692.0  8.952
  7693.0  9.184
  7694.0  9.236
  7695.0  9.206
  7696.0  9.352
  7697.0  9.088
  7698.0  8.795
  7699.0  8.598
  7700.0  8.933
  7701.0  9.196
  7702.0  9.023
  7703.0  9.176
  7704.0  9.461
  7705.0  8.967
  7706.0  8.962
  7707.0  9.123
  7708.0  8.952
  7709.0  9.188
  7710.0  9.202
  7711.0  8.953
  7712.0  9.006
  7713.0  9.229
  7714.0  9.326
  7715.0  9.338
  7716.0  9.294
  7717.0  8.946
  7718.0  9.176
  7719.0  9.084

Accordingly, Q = -0.01 mag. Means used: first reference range 9.42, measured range 9.37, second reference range 9.12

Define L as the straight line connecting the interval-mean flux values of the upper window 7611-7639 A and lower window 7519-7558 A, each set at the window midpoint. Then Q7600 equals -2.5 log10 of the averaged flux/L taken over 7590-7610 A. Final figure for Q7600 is -0.01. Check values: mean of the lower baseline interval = 9.48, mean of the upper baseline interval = 9.37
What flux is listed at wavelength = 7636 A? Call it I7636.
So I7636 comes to 9.093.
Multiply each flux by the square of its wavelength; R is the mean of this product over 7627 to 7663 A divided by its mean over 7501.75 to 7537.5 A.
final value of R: 1.01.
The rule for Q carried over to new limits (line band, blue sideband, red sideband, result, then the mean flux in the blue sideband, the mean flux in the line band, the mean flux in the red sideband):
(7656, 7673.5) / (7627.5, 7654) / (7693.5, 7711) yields 0.016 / 9.32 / 9.09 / 9.08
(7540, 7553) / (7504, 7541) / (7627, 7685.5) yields 0.001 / 9.48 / 9.42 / 9.21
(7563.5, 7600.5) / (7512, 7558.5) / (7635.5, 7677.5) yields 0.001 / 9.48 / 9.37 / 9.22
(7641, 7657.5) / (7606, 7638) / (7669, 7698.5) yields -0.002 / 9.42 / 9.32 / 9.15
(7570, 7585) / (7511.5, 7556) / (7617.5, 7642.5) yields 0.007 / 9.48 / 9.35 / 9.34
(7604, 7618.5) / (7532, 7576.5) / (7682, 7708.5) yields -0.041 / 9.42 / 9.65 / 9.11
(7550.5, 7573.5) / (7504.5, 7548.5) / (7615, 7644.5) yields 0.006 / 9.48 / 9.39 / 9.36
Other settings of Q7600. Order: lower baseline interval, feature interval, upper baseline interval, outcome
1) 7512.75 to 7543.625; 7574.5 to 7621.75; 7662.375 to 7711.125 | -0.012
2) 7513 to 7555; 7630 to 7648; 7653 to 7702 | -0.006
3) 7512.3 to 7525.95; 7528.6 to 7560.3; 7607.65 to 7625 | 0.007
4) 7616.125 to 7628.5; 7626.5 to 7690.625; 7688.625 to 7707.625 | 0.006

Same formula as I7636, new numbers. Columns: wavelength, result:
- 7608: 9.467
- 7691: 9.027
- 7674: 9.317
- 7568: 9.48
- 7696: 9.352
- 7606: 9.676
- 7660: 8.832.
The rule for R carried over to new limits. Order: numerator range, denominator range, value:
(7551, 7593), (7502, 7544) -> 1.00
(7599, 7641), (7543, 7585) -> 1.02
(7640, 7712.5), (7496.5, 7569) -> 1.01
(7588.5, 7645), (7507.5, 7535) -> 1.02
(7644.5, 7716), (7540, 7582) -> 1.00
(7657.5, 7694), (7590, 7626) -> 0.98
